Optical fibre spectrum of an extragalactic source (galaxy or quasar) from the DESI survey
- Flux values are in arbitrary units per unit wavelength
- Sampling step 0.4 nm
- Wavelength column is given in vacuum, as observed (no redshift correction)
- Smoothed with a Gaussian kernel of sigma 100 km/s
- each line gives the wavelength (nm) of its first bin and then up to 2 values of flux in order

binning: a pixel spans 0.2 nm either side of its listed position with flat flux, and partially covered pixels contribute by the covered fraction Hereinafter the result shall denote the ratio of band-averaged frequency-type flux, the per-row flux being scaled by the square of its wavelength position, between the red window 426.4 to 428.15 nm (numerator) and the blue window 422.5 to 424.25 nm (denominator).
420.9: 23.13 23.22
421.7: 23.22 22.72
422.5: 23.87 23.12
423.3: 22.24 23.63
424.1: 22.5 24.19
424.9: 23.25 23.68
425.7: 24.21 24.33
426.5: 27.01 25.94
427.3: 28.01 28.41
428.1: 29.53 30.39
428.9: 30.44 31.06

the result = 1.2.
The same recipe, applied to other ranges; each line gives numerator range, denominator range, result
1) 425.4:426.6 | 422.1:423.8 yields 1.09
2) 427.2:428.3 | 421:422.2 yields 1.28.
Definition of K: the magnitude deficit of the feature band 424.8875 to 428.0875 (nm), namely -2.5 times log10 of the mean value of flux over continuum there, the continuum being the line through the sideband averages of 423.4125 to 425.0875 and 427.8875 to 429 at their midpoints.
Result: 0.040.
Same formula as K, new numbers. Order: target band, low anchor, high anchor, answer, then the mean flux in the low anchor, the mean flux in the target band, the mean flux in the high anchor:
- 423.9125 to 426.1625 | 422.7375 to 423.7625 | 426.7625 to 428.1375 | 0.06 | 22.9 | 23.7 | 27.9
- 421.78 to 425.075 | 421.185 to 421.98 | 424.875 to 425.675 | 0.01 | 23.2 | 23.2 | 23.7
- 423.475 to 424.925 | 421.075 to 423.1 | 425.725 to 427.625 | 0.06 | 23.2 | 23.4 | 26.3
